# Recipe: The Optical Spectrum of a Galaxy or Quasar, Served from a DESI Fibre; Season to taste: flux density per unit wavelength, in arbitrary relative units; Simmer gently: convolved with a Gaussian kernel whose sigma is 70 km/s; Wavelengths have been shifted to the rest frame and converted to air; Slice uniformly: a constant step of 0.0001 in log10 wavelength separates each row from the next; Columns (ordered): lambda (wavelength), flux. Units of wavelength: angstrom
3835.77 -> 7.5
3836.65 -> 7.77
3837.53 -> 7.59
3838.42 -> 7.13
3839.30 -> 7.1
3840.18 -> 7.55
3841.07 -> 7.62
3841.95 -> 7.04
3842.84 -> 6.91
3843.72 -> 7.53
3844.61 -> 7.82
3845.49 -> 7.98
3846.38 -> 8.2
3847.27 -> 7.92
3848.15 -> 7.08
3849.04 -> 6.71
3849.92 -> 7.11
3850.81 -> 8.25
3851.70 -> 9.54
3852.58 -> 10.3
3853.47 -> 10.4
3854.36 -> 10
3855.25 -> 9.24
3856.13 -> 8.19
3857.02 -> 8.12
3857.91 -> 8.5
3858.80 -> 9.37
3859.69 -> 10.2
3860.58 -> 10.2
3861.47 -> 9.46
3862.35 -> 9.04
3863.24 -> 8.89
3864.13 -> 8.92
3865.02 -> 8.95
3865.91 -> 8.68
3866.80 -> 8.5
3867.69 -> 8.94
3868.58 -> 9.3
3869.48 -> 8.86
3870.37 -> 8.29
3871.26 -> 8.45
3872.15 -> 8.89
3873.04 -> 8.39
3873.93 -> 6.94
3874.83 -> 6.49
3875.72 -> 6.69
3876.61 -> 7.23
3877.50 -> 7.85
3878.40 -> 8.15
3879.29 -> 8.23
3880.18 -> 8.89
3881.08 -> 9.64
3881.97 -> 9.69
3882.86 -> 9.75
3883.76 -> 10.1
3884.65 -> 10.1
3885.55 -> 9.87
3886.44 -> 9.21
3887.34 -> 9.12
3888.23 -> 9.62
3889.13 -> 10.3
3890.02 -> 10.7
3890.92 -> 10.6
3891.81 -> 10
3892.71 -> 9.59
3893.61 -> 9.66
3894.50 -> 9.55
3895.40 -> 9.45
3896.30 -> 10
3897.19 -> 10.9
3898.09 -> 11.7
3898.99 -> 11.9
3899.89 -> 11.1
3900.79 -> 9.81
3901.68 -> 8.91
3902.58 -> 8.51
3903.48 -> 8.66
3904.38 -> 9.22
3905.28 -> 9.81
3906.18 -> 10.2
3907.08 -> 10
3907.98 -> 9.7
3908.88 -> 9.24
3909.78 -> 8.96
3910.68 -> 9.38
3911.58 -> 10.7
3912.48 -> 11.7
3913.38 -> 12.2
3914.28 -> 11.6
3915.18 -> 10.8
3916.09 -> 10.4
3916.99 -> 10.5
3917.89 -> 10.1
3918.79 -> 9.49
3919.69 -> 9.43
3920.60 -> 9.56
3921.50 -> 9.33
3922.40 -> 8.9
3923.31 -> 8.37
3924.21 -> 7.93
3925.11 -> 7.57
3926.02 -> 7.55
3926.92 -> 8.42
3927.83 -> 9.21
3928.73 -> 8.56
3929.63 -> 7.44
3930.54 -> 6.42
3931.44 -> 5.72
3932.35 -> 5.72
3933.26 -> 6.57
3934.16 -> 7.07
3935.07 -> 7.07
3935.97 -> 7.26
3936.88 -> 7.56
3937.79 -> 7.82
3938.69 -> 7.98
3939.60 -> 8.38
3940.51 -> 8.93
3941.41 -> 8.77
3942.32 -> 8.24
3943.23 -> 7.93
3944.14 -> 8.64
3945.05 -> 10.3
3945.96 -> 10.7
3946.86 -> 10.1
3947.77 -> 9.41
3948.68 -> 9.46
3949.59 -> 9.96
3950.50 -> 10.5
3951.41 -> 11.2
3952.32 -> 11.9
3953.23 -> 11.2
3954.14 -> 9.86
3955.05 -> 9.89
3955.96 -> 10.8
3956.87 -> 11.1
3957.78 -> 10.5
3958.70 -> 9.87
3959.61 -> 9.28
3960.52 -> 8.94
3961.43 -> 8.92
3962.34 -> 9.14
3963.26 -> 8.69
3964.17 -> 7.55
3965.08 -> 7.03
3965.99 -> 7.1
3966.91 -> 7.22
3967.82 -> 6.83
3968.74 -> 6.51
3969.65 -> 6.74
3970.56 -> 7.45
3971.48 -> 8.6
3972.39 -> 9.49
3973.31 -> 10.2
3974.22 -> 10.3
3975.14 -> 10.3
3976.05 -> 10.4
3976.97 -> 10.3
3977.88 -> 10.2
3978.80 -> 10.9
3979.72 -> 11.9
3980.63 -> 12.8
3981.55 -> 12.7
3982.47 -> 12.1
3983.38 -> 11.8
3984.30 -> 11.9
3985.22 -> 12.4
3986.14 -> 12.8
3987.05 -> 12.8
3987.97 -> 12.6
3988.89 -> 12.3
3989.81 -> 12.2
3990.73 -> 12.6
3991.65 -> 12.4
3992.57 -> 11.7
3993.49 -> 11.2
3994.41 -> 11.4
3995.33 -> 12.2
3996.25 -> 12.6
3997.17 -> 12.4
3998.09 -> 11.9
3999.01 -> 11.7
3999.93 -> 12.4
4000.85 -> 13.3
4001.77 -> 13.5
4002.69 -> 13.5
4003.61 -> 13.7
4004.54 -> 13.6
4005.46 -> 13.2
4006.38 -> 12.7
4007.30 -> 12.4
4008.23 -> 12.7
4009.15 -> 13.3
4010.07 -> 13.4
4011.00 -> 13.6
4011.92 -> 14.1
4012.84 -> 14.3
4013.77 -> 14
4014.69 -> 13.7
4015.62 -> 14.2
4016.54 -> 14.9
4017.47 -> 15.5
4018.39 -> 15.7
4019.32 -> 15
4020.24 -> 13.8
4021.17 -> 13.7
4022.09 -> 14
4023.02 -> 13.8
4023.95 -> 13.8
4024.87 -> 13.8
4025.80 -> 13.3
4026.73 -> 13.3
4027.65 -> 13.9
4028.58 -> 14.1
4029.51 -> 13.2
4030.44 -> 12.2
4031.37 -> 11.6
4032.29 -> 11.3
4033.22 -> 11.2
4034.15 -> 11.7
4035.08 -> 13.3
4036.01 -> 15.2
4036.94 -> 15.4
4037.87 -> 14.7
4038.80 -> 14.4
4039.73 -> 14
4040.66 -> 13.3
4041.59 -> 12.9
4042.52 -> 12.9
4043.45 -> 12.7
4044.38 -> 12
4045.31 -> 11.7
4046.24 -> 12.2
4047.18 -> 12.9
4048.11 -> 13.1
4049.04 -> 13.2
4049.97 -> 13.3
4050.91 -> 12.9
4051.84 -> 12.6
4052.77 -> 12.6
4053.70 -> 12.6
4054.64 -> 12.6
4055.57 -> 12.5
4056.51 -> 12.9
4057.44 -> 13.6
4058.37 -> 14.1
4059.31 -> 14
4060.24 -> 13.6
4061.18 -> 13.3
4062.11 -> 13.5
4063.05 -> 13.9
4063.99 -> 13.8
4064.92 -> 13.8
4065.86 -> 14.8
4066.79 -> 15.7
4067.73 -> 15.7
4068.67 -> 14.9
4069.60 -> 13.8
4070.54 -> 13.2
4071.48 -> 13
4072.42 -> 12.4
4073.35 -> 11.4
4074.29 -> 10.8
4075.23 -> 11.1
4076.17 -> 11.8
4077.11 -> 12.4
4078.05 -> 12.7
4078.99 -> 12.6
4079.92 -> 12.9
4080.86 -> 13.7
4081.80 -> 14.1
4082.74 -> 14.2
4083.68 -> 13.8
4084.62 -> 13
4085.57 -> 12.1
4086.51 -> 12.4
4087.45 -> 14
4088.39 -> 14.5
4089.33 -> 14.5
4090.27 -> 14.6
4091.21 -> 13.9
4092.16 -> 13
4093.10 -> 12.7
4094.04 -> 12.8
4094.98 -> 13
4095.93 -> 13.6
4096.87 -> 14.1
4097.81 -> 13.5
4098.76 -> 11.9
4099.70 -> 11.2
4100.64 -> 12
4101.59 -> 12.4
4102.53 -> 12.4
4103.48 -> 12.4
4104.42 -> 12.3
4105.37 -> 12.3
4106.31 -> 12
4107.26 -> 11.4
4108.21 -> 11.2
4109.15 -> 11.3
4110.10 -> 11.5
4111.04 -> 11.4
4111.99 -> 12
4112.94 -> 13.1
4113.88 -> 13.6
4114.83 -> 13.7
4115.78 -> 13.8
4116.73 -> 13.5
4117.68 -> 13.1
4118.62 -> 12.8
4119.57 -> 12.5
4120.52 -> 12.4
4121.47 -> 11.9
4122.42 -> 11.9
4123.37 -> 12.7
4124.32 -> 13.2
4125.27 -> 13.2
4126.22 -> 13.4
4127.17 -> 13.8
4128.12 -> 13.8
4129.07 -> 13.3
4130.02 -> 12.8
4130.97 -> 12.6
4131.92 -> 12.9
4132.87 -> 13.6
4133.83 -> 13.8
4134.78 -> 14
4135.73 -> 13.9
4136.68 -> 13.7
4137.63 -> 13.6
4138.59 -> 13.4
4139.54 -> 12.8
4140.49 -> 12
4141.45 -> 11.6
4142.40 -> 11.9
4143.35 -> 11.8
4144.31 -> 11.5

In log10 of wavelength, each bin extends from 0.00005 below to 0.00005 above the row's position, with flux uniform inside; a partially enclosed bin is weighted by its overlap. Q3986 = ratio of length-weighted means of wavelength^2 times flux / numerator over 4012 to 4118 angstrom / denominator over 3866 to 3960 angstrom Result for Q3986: 1.54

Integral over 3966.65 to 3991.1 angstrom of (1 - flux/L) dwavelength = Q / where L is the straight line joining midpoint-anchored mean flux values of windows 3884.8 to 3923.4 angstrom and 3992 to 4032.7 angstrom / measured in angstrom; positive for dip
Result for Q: 3.3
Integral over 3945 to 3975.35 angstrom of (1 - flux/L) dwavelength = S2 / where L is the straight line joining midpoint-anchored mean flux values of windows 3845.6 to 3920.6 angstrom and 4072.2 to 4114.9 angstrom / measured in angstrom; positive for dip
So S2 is 3.6 angstrom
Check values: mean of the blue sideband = 9.34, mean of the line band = 9.3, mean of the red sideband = 12.7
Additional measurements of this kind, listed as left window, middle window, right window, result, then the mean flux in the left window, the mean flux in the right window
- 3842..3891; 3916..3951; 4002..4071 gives 6.88 angstrom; 8.74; 13.5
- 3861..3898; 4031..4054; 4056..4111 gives -1.32 angstrom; 9.1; 13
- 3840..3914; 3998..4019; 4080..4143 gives -4.32 angstrom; 9.12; 12.9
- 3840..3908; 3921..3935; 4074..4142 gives 3.18 angstrom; 9.01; 12.9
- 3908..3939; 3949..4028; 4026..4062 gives -3.72 angstrom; 8.74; 13.1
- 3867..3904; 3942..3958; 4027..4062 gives 1.06 angstrom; 9.26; 13.1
